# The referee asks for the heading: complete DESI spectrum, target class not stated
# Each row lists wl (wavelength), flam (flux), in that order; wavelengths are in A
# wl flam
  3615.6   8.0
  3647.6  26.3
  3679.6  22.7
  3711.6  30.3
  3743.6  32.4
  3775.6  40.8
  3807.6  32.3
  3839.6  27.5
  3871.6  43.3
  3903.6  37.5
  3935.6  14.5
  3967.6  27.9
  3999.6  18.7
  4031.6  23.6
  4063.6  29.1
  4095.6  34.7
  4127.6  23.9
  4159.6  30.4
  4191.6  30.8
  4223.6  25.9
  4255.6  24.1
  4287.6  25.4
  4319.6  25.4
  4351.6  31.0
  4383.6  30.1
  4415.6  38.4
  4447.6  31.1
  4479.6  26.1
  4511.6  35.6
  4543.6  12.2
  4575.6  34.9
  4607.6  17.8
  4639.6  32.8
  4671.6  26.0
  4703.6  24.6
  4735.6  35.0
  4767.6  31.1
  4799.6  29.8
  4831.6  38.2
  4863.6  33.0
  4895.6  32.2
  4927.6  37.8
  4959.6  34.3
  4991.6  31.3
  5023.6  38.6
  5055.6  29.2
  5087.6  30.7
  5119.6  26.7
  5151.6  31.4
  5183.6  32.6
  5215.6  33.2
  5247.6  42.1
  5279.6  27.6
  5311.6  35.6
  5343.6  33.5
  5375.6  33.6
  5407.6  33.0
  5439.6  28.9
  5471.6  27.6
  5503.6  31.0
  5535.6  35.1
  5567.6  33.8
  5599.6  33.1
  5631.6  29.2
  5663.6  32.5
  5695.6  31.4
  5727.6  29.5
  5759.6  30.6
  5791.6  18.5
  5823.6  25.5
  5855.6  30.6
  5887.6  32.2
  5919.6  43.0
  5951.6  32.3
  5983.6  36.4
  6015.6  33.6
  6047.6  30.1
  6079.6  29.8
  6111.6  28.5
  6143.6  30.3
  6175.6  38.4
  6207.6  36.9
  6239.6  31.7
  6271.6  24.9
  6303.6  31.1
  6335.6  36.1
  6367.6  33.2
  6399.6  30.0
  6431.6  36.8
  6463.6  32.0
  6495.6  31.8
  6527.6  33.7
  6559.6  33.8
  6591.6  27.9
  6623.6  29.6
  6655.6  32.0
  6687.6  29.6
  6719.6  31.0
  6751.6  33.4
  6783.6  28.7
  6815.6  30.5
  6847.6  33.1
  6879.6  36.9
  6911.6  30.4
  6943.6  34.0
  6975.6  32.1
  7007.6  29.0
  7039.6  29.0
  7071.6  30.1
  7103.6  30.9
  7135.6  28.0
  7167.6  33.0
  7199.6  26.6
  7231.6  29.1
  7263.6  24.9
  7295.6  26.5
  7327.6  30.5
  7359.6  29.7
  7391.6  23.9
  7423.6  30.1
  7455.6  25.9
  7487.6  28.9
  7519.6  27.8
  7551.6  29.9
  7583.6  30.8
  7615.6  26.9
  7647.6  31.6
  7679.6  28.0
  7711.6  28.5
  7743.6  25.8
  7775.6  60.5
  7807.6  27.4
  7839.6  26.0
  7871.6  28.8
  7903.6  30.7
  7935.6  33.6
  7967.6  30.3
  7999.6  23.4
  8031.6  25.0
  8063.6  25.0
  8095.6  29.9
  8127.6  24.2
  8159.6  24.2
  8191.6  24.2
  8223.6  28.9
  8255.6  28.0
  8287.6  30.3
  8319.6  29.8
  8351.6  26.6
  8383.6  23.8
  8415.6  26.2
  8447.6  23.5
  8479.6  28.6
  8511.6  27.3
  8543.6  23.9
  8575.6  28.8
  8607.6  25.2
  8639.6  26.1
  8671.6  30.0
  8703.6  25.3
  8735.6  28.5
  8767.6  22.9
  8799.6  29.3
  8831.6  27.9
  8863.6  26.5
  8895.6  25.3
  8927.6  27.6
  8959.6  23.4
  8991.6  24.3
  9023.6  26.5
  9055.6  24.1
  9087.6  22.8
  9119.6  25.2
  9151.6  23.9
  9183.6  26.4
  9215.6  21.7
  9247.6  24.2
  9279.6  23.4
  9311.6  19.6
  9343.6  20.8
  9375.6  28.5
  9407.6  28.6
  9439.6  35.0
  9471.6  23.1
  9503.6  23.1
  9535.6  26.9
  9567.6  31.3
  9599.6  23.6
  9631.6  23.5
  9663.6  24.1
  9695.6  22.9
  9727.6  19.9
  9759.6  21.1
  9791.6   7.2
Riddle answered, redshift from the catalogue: 0.18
